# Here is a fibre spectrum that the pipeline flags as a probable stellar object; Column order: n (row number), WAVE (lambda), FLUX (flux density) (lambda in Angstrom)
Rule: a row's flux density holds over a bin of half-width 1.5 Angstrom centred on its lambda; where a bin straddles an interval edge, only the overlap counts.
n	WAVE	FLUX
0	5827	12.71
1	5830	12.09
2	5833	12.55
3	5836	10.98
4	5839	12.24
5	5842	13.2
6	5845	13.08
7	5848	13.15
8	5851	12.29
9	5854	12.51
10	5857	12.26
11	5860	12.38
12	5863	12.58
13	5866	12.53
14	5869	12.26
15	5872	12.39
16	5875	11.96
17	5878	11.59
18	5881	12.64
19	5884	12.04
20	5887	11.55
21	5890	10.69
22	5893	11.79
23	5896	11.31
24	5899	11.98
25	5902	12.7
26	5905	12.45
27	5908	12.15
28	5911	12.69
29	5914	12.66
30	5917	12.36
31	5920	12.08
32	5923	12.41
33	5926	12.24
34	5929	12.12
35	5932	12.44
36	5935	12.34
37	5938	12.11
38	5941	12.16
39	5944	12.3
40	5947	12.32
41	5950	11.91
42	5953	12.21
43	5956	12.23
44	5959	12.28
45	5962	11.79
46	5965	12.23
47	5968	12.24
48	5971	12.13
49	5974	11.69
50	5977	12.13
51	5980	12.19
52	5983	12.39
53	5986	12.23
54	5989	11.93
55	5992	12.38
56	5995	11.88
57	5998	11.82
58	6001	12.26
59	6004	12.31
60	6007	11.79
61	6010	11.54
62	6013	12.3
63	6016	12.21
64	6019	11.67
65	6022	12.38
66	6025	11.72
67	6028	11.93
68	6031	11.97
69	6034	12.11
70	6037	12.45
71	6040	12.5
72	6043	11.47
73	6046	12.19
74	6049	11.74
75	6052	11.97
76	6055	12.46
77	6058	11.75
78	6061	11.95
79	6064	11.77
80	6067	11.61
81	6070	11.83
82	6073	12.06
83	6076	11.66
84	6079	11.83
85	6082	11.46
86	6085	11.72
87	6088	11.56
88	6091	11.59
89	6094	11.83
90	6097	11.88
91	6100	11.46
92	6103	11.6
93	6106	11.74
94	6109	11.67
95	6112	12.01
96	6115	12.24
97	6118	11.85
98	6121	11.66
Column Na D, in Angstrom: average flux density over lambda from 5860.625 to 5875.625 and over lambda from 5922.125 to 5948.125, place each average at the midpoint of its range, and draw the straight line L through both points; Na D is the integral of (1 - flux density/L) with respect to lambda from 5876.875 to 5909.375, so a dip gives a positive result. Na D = 1.1 Angstrom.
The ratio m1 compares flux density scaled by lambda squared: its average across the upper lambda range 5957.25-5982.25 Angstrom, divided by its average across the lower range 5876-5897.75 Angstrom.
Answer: 1.1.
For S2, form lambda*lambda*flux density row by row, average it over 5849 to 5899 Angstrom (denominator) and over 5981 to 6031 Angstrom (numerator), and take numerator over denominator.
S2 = 1.0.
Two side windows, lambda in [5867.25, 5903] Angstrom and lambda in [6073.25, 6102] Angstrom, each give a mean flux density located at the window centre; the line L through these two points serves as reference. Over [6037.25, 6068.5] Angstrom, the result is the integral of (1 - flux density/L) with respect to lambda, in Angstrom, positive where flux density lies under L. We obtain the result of -0.64 Angstrom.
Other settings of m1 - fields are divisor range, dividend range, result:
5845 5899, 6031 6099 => 1.04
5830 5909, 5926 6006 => 1.03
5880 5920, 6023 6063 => 1.04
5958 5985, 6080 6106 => 1.00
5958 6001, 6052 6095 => 1.01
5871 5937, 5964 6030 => 1.03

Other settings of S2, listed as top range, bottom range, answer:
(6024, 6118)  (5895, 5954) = 1.02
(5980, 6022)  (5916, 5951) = 1.01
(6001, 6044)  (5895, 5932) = 1.02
